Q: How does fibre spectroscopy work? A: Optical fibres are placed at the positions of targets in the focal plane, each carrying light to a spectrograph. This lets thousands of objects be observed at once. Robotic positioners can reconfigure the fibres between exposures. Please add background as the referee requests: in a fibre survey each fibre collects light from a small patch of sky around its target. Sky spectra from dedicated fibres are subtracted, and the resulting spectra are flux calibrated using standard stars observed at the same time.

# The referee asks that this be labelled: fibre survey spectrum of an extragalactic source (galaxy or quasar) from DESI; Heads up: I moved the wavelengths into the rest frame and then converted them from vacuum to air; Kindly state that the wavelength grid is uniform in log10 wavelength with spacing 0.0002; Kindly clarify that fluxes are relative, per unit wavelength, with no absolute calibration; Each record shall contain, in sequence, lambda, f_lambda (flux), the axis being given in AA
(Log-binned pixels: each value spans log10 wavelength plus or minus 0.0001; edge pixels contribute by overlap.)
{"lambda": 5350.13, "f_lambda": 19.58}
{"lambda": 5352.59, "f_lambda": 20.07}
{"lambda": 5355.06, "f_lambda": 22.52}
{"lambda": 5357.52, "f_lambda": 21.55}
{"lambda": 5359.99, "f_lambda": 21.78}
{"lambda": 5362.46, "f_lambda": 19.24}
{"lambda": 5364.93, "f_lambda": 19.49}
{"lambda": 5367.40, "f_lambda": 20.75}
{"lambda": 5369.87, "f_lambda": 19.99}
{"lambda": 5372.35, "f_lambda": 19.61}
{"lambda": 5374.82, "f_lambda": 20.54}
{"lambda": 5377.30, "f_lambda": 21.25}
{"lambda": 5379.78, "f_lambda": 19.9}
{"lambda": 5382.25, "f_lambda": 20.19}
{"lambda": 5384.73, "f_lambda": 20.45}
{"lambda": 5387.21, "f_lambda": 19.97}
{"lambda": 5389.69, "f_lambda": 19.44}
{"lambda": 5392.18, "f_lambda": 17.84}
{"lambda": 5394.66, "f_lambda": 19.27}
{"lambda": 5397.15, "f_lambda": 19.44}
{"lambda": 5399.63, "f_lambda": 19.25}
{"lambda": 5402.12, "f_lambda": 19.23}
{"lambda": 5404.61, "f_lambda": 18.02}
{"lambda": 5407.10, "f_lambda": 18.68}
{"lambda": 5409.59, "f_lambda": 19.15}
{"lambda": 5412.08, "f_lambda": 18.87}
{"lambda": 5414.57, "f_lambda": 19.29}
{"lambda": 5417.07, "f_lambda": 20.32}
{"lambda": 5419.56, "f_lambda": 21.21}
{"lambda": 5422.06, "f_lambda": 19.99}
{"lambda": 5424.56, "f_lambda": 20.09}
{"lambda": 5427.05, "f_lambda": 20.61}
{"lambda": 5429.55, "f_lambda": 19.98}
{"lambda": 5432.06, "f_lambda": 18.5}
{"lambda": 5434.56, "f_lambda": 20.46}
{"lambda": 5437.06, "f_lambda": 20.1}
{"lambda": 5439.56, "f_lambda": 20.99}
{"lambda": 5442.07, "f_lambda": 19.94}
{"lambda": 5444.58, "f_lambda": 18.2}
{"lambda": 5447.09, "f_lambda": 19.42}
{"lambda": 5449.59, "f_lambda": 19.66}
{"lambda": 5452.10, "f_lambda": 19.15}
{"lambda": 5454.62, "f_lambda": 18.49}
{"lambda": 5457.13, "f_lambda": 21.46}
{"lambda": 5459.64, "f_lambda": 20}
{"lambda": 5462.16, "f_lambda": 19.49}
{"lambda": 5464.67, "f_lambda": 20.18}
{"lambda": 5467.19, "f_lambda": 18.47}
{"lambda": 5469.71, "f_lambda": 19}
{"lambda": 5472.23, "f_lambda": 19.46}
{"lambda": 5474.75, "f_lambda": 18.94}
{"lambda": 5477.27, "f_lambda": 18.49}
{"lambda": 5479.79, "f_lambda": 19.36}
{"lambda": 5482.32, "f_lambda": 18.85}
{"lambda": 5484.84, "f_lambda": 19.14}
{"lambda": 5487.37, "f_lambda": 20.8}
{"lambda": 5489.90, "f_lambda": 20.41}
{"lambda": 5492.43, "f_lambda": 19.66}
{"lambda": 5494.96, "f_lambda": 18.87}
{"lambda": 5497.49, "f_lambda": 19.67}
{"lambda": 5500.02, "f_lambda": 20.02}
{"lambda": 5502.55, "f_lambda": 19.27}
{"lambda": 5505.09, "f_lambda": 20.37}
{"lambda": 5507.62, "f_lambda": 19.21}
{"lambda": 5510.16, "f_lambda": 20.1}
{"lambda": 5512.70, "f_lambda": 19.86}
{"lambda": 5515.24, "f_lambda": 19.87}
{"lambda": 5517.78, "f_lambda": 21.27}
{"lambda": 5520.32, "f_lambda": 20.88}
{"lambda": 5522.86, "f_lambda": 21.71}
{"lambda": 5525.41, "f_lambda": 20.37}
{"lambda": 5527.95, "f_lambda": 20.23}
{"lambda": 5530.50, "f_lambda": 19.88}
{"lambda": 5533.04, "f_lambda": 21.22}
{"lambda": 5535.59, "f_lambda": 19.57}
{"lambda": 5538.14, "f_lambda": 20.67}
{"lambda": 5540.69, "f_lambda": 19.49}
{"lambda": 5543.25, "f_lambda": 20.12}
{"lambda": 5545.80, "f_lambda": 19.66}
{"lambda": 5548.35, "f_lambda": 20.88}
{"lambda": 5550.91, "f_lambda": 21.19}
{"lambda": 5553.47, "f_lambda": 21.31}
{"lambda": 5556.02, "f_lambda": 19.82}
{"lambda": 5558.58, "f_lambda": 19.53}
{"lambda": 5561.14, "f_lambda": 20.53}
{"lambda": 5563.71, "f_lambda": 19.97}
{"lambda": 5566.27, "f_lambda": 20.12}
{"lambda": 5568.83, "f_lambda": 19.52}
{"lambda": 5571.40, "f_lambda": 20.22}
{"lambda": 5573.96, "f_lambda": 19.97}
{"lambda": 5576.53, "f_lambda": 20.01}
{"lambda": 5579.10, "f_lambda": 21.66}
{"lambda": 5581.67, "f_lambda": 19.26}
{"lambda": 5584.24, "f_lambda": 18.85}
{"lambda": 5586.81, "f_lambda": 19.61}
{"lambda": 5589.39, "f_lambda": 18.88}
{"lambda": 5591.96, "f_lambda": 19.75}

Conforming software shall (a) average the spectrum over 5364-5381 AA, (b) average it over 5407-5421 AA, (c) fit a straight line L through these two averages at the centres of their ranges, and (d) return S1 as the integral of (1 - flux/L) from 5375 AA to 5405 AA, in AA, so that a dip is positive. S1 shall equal 0.6 AA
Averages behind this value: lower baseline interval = 20.2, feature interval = 19.6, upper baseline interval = 19.7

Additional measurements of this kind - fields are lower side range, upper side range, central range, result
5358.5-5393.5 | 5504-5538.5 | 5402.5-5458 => 1.42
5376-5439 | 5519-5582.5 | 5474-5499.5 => 0.75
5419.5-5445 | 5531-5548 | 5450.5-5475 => 0.69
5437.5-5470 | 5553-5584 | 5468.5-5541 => -0.26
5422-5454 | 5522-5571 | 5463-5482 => 0.76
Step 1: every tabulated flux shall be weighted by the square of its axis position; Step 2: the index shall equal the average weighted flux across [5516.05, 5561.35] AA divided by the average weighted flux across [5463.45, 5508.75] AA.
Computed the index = 1.07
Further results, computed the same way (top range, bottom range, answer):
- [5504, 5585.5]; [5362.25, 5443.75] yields 1.08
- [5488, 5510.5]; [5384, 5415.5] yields 1.07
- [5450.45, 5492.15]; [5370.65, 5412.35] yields 1.03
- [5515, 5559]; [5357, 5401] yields 1.09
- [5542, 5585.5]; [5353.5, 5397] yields 1.07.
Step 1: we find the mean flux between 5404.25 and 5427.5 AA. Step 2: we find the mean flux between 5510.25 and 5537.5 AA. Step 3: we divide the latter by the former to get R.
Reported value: 1.0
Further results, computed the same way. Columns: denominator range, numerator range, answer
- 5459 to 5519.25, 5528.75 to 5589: 1.03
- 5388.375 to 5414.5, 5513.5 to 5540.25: 1.08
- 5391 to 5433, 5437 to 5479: 1.00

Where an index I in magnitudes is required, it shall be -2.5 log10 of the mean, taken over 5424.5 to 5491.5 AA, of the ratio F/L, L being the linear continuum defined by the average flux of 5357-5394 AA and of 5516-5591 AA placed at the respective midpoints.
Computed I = 0.03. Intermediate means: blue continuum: 20.1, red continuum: 20.2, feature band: 19.6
